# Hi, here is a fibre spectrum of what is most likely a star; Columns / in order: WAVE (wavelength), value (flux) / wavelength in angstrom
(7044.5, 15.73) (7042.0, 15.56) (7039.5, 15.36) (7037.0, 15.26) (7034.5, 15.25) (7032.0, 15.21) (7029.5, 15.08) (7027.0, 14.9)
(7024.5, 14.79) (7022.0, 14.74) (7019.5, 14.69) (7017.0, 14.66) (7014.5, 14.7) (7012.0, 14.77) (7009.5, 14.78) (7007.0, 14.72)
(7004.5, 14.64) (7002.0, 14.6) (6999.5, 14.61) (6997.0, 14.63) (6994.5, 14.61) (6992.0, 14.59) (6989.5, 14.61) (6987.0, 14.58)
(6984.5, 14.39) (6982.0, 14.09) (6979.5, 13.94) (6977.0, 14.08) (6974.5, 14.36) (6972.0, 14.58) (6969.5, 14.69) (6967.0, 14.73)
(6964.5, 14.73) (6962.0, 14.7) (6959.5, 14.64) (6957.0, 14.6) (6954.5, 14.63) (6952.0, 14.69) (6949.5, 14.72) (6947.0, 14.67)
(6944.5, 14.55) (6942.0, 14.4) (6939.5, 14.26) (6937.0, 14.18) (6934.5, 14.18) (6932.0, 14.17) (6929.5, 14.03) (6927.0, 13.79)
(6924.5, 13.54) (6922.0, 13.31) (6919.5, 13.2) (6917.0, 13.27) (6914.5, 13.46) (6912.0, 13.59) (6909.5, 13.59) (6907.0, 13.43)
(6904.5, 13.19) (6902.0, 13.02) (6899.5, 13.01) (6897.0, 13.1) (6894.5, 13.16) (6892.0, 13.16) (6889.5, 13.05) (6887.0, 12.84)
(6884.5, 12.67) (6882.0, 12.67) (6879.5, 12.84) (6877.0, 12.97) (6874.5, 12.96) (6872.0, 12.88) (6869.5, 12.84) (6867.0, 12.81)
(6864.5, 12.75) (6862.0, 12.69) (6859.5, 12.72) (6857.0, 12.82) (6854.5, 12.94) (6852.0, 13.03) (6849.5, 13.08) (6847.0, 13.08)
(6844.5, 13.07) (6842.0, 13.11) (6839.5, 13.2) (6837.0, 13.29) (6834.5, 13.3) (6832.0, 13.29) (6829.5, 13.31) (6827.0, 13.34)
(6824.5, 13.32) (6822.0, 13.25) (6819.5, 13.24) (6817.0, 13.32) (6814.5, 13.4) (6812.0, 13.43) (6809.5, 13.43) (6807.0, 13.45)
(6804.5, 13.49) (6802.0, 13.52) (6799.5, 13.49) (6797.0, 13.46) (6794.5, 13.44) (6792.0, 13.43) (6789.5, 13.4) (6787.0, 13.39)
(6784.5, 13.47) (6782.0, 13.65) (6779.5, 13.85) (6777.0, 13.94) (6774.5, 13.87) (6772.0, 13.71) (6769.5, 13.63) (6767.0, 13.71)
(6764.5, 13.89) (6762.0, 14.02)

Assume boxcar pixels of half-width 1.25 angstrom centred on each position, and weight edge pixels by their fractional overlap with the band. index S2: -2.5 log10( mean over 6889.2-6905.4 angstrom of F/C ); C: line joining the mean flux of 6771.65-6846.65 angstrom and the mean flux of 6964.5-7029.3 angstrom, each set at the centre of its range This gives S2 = 0.07 mag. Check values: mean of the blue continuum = 13.4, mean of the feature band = 13.1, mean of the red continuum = 14.6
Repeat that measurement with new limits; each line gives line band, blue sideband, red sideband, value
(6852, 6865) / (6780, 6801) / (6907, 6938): 0.06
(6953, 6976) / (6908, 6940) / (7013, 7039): -0.03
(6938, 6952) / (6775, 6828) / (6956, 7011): -0.02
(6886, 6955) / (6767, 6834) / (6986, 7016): 0.04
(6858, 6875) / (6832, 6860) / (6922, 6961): 0.04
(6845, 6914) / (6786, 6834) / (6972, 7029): 0.07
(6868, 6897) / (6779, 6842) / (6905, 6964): 0.07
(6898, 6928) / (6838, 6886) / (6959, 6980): 0.02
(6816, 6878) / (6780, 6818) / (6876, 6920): 0.02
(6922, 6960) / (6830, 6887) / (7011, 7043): -0.03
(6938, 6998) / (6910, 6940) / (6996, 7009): -0.02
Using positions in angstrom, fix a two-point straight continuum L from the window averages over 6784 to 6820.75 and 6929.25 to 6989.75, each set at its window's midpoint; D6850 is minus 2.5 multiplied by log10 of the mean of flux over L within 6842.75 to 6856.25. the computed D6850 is 0.06 mag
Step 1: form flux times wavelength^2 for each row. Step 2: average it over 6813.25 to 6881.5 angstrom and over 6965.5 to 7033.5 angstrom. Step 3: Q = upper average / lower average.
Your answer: 1.2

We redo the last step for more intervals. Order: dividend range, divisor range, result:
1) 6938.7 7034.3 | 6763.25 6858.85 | 1.15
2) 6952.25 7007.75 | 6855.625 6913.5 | 1.15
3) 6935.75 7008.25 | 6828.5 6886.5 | 1.16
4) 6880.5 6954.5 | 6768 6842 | 1.05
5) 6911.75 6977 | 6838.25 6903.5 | 1.12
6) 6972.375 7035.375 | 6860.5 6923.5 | 1.16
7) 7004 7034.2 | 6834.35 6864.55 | 1.20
